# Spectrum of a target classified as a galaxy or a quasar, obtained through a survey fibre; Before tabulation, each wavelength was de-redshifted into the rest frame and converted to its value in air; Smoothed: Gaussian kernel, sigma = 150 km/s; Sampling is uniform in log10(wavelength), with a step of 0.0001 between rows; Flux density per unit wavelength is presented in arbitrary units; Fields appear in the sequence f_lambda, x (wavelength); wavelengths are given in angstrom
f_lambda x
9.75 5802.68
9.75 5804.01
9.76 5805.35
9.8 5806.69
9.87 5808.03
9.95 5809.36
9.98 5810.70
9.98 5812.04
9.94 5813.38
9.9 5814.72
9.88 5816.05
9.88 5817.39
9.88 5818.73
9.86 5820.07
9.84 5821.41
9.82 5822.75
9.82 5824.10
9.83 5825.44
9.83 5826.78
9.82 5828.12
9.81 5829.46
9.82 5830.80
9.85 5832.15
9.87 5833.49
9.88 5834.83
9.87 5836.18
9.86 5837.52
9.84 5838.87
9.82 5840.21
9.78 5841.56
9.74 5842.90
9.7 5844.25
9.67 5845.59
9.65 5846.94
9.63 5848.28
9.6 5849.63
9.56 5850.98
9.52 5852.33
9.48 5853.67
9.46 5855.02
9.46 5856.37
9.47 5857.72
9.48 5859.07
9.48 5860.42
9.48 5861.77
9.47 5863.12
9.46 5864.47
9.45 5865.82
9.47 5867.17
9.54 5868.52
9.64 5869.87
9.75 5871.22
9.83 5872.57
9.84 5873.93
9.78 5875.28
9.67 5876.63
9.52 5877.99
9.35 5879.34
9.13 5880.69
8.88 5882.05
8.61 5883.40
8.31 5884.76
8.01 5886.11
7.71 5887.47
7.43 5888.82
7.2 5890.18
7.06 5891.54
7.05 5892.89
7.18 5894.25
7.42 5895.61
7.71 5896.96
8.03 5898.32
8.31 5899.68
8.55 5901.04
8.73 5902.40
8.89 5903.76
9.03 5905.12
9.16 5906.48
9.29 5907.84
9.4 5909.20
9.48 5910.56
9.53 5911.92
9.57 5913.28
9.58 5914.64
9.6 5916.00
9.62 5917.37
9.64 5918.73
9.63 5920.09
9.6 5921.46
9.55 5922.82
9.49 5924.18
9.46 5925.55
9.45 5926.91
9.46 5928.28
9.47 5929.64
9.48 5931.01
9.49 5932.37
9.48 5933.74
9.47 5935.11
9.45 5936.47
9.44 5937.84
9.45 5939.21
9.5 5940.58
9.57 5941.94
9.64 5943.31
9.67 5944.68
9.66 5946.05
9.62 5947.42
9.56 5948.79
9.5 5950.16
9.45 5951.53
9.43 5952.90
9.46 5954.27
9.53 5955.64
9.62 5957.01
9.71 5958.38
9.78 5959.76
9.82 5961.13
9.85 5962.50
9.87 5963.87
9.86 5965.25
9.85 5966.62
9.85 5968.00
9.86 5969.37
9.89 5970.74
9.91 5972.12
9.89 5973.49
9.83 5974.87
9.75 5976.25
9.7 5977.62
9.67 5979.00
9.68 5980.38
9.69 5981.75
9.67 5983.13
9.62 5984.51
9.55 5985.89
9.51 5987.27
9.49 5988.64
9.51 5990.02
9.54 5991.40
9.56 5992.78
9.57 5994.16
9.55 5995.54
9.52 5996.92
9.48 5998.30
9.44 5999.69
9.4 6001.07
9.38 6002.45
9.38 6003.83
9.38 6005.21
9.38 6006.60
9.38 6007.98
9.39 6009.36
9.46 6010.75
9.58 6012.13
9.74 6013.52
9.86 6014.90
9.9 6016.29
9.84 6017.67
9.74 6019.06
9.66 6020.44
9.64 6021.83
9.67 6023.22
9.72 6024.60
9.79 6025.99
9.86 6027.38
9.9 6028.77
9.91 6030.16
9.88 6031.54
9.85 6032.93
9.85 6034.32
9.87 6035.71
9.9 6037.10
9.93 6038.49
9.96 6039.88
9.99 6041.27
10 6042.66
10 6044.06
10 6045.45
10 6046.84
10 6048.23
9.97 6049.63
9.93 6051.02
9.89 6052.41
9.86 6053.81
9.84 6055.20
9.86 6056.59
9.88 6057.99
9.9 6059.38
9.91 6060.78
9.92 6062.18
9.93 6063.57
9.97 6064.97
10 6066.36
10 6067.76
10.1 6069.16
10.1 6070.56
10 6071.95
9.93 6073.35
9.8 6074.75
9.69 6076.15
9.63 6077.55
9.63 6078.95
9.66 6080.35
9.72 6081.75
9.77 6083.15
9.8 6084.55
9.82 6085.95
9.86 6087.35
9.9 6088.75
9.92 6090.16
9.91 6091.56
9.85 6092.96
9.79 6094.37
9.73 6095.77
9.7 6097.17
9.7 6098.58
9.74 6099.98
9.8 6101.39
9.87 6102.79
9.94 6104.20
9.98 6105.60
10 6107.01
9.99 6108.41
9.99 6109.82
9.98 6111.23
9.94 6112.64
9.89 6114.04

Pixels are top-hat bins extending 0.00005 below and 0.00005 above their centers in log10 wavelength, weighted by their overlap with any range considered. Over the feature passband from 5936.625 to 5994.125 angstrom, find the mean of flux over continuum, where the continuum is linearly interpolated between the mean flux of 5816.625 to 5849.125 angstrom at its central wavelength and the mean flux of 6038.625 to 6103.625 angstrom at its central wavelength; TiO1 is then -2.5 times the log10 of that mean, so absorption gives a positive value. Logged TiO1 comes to 0.02 mag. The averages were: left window 9.81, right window 9.87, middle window 9.66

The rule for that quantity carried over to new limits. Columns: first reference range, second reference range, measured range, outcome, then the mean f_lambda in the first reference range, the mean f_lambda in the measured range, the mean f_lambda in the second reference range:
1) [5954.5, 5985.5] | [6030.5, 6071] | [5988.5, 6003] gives 0.04 mag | 9.76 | 9.49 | 9.94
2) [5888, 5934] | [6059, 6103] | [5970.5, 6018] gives -0.03 mag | 8.88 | 9.6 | 9.84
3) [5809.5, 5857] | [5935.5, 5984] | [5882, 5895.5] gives 0.26 mag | 9.78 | 7.68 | 9.68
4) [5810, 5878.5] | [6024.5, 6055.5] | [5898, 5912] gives 0.10 mag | 9.71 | 8.94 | 9.91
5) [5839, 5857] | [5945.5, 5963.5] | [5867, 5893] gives 0.10 mag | 9.63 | 8.81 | 9.62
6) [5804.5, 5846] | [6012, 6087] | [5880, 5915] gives 0.17 mag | 9.84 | 8.42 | 9.86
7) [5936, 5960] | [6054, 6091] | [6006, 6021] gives 0.01 mag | 9.55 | 9.64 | 9.87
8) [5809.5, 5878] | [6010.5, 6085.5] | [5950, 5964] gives 0.02 mag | 9.72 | 9.64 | 9.86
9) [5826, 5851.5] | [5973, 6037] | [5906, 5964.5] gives 0.02 mag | 9.77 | 9.55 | 9.65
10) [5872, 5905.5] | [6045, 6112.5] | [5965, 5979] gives -0.09 mag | 8.44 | 9.83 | 9.88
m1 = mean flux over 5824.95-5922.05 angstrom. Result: 9.21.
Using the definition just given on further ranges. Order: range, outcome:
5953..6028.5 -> 9.65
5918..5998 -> 9.62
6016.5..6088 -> 9.87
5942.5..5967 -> 9.66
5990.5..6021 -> 9.55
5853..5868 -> 9.47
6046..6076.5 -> 9.93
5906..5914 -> 9.42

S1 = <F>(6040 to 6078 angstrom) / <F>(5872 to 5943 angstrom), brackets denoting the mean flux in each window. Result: 1.10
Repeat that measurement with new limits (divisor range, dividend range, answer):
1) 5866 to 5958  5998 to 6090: 1.07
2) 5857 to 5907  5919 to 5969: 1.09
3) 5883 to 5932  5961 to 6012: 1.10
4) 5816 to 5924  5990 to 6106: 1.06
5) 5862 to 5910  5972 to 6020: 1.10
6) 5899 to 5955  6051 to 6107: 1.05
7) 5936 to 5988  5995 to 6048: 1.01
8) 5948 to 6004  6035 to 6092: 1.03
